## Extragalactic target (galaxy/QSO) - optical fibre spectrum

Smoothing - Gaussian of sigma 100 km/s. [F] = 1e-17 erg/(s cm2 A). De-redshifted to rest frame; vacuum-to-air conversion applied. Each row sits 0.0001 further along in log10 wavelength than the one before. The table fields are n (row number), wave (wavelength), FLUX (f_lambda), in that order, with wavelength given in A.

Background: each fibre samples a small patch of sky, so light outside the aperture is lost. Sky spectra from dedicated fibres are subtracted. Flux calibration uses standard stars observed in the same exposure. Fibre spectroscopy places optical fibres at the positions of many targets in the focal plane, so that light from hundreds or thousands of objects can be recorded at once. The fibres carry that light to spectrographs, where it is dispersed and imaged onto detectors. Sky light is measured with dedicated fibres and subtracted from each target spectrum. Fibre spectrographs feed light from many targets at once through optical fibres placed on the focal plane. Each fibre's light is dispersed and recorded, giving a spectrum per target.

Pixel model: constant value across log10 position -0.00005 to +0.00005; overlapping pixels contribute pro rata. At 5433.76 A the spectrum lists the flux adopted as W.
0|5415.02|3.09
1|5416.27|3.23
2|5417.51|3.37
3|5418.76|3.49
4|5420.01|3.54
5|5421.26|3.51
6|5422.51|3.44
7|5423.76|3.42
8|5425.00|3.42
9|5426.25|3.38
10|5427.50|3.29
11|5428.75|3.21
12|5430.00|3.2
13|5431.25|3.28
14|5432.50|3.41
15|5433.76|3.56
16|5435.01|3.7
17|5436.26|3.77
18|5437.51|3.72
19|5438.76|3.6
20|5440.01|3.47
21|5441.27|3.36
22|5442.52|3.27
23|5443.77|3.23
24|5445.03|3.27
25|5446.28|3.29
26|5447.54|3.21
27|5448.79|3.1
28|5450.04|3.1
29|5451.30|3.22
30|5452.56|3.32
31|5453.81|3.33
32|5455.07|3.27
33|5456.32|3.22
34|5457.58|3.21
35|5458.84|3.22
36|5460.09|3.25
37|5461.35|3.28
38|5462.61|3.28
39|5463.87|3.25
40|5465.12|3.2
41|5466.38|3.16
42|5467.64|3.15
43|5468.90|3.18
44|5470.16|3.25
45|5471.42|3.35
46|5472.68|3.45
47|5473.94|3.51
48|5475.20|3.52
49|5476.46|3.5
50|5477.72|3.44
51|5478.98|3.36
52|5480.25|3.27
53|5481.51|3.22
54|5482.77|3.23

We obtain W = 3.56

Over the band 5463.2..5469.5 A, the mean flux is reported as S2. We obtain 3.19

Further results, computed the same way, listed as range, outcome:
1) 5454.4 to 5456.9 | 3.25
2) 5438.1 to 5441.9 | 3.48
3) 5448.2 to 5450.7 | 3.1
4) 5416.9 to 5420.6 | 3.46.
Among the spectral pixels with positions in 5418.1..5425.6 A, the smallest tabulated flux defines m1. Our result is 3.42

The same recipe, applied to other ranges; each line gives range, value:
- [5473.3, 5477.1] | 3.5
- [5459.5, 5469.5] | 3.15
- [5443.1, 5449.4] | 3.1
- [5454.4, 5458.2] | 3.21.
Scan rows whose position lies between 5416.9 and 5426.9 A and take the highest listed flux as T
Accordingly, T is 3.54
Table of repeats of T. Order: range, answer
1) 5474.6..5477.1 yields 3.52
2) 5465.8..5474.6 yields 3.51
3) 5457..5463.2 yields 3.28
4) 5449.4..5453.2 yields 3.32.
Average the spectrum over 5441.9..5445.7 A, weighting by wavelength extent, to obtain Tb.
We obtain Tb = 3.26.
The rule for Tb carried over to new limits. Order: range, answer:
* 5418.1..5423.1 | 3.49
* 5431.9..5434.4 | 3.48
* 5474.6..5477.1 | 3.51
